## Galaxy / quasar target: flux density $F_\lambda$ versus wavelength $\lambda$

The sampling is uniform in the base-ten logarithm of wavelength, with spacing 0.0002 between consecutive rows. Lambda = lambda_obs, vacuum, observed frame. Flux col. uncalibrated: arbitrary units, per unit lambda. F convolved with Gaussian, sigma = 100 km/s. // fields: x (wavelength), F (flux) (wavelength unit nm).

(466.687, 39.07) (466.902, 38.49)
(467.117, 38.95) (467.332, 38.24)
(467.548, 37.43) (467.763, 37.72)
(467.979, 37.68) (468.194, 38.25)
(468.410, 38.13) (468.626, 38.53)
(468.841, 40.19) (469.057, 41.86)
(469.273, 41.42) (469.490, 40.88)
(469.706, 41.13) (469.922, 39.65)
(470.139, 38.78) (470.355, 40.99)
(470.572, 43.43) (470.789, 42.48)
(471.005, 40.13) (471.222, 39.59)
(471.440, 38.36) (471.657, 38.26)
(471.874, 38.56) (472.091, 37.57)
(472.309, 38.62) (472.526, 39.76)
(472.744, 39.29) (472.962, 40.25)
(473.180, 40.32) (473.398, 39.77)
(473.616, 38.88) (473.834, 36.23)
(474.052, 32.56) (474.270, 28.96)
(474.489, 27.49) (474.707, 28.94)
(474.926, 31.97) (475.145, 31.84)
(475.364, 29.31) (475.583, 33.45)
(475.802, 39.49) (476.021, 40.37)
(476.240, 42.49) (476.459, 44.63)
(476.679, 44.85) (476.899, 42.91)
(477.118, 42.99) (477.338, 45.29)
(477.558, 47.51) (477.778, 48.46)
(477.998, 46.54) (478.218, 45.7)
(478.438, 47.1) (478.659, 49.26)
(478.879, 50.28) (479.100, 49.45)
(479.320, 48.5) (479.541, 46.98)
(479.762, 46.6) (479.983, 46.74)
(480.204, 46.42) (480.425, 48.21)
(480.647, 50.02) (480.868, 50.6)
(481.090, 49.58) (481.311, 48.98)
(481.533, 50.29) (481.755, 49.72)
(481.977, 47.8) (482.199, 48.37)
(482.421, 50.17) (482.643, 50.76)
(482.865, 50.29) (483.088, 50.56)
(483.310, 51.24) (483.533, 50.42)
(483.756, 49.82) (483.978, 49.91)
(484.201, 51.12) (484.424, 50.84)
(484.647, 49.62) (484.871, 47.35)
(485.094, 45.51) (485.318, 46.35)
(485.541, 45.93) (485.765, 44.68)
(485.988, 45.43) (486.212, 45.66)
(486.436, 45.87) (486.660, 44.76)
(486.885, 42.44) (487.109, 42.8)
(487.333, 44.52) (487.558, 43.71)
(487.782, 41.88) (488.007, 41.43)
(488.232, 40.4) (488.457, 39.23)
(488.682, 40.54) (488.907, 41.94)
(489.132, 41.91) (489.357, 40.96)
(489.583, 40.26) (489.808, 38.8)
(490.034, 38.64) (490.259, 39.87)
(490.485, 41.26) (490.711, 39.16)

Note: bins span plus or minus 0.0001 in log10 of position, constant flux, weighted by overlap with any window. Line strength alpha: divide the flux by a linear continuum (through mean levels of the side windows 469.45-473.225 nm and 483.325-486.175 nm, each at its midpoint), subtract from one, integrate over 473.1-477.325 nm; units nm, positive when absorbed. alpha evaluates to 0.54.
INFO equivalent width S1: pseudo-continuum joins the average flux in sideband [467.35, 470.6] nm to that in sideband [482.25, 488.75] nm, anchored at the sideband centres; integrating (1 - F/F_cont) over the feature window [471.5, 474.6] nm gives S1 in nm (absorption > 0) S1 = 0.33 nm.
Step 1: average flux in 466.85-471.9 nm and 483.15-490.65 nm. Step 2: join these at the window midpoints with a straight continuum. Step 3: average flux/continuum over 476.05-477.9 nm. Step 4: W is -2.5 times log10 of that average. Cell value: -0.08 mag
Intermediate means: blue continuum 39.6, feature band 44.7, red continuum 44.4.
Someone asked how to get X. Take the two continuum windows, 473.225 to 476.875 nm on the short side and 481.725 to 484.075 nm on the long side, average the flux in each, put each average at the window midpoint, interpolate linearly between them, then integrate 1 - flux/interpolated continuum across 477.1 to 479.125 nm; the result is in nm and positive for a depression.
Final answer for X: -0.29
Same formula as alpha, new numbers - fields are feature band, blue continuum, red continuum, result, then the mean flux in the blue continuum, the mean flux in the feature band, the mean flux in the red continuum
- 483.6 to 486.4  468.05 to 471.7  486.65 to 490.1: -0.44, 40.1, 47.7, 41.4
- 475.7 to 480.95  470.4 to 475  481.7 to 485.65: -0.35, 37.3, 46.3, 49.2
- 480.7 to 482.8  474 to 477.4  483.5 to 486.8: -0.29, 36.7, 49.6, 47.4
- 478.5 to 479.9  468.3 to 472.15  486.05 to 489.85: -0.25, 40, 48.4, 42.3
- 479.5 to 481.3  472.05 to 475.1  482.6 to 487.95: -0.25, 35.6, 48.2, 47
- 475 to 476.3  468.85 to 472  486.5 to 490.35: 0.16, 40.4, 35.8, 41.5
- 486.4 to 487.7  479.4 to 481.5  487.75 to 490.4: -0.05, 48.3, 43.9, 40.5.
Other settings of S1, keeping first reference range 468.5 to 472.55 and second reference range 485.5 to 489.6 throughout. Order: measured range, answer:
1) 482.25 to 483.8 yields -0.306 nm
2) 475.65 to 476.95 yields -0.037 nm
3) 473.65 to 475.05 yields 0.317 nm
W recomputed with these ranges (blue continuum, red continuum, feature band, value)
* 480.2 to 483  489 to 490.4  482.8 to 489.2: -0.030 mag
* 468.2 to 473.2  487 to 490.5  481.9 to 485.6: -0.205 mag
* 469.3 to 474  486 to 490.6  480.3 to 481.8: -0.209 mag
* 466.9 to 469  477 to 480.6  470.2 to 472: 0.022 mag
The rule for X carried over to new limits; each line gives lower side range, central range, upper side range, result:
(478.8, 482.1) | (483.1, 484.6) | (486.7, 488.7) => -0.16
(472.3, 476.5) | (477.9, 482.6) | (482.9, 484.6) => -0.36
